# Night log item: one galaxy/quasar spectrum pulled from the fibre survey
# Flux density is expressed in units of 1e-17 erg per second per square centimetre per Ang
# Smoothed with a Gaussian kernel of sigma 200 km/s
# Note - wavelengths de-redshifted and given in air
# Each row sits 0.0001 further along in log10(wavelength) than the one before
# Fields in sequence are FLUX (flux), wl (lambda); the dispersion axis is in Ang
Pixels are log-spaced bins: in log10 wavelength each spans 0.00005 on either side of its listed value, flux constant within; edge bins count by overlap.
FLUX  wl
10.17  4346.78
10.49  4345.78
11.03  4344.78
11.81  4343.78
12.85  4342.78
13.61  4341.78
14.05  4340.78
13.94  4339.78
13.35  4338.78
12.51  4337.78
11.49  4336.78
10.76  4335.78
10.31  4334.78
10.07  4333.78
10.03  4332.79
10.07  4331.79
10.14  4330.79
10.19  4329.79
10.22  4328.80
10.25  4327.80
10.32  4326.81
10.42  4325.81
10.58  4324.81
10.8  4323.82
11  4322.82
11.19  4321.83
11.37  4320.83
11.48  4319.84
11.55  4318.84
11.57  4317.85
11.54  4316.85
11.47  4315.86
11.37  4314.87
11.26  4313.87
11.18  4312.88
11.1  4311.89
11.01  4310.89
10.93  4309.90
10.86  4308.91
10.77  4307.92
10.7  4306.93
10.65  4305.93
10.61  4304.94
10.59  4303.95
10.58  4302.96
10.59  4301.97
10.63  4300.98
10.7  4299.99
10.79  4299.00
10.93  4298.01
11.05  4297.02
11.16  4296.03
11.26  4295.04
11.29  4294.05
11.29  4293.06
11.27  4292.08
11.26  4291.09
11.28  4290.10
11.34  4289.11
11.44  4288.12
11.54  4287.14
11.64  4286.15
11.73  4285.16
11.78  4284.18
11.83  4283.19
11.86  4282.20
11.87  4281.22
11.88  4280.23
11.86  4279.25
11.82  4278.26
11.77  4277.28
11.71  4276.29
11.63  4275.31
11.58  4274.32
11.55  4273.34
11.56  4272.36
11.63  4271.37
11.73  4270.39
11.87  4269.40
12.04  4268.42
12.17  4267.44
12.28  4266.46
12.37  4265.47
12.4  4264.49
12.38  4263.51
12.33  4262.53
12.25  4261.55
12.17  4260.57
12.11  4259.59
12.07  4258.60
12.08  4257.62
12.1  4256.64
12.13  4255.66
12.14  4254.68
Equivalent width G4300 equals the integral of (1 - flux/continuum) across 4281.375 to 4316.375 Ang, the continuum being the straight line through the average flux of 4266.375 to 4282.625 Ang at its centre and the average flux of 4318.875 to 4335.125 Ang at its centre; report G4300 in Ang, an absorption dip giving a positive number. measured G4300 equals 0.3 Ang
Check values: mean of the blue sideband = 11.8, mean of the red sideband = 10.6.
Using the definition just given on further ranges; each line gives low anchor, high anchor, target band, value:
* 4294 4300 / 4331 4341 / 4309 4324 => 0.0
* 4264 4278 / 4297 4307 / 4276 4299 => -0.5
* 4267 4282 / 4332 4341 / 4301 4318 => 1.1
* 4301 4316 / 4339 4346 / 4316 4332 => 1.2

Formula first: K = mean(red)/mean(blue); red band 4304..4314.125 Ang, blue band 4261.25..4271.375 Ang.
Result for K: 0.9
